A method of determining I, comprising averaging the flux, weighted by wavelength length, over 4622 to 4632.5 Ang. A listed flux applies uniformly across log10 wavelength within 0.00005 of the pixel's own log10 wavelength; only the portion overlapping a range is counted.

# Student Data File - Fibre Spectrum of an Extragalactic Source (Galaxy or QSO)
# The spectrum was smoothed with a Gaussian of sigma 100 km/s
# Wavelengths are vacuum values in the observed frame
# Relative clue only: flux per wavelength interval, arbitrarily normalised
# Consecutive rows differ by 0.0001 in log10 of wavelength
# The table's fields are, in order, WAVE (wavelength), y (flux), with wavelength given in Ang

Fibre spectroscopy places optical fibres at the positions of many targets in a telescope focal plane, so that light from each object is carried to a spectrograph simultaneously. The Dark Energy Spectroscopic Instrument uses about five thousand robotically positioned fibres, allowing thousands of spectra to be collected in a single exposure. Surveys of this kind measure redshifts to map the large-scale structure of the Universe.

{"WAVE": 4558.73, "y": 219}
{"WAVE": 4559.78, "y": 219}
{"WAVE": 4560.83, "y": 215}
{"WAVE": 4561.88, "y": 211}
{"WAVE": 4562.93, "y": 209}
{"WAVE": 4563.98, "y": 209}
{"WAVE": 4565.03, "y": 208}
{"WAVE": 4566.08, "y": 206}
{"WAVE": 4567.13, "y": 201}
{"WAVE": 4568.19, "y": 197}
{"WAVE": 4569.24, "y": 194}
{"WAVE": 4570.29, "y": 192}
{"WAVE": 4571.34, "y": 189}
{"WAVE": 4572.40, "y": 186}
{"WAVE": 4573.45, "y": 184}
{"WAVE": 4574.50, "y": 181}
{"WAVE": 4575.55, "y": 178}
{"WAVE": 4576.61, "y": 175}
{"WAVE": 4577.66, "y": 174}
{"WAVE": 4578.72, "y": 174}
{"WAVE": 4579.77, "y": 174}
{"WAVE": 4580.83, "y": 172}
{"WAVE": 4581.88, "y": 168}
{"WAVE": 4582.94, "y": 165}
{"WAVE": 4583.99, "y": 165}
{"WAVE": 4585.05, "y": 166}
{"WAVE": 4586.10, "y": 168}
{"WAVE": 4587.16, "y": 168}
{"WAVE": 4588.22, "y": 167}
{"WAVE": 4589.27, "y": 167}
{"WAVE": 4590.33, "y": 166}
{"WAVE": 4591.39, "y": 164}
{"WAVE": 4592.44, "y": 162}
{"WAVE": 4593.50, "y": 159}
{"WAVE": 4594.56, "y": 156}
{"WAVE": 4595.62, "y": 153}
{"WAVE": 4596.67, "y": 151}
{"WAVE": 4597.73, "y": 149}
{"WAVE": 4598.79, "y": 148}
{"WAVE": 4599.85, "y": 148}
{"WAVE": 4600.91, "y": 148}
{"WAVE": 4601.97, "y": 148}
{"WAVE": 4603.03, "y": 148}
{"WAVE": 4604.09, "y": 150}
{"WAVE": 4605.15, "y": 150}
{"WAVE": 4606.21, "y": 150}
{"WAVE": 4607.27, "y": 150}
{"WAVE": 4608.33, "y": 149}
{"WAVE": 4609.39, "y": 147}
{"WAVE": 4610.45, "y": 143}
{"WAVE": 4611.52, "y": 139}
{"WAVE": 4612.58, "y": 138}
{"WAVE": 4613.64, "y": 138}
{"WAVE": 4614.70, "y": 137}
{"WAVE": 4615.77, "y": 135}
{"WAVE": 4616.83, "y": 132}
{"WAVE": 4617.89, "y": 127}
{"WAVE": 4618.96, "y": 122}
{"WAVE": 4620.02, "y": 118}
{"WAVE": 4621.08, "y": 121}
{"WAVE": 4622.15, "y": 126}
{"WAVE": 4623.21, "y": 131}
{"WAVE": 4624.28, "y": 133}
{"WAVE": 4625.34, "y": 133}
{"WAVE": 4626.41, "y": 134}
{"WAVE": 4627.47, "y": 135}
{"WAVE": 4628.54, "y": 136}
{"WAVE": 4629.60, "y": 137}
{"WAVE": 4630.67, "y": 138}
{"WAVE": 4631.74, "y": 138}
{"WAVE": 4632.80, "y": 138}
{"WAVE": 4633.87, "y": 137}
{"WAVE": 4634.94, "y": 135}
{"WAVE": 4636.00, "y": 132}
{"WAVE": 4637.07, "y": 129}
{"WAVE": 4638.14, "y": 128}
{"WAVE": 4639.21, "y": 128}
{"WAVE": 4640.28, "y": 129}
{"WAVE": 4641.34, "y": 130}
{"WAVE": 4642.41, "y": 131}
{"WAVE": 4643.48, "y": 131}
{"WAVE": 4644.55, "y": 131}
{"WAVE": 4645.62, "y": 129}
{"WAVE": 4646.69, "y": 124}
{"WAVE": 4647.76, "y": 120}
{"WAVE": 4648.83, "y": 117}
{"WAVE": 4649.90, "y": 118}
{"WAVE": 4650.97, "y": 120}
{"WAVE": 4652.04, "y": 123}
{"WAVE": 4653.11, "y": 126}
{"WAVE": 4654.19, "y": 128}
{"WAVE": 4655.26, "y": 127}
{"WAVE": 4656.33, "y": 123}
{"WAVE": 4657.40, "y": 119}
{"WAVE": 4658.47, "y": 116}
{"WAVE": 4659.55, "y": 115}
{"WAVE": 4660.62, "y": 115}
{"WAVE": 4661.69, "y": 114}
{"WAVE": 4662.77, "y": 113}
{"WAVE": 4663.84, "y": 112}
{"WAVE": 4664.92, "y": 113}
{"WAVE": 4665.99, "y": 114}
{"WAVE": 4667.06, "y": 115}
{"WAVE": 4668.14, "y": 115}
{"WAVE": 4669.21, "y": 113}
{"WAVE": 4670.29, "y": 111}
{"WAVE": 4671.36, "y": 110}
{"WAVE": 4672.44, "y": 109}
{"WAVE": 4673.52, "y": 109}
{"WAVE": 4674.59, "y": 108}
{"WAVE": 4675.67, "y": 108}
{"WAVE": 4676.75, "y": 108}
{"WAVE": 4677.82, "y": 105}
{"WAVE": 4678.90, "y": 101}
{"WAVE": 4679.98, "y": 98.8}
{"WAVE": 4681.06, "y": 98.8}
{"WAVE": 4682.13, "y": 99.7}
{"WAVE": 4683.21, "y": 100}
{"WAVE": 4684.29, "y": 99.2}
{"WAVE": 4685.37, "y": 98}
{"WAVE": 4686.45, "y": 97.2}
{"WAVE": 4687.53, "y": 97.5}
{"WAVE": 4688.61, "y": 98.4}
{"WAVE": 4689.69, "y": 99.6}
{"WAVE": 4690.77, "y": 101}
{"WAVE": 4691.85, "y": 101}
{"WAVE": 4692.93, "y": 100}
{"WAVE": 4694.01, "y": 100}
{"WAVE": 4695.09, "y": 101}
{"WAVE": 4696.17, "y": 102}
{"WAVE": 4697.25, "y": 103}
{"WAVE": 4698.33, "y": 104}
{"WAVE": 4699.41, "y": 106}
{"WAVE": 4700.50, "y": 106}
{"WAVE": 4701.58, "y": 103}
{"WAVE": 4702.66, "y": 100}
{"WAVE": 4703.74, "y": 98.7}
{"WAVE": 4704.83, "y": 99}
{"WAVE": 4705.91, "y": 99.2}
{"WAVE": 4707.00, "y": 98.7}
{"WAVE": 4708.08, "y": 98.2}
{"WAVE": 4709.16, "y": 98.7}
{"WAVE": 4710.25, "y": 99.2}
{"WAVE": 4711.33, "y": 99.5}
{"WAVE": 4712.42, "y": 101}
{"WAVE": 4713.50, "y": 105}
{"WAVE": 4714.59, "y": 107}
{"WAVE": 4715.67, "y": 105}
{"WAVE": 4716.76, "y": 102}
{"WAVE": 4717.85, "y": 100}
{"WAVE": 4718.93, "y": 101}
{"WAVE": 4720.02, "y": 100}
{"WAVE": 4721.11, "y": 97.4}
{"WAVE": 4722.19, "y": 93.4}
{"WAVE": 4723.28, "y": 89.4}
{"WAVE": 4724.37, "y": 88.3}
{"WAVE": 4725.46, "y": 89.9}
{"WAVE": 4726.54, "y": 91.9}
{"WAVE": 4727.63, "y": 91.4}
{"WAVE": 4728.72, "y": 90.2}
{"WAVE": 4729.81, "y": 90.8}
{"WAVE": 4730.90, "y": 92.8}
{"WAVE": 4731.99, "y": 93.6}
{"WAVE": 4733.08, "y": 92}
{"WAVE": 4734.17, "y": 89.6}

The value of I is 135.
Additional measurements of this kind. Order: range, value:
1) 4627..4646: 133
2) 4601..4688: 124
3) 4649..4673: 117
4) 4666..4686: 106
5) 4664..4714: 103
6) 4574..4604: 163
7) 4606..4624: 135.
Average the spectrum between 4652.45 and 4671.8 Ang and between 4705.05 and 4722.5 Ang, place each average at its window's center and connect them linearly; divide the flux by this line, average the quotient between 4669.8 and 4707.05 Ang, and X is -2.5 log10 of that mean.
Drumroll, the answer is 0.06 mag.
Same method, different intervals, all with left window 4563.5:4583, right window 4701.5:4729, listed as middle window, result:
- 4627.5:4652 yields 0.12 mag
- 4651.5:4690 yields 0.15 mag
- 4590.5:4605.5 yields 0.12 mag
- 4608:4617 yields 0.16 mag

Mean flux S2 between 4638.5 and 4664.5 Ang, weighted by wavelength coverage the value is 122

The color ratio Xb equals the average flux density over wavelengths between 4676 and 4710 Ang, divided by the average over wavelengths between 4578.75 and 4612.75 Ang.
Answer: 0.6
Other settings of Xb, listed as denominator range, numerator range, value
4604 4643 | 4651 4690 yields 0.81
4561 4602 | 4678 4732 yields 0.56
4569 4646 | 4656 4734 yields 0.69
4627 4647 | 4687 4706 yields 0.76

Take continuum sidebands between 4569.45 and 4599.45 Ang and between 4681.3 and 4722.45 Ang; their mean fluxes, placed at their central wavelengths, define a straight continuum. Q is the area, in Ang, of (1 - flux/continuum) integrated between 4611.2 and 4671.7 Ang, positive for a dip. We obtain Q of 4.28 Ang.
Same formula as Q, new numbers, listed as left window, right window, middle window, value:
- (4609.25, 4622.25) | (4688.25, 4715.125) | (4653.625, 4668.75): -0.16 Ang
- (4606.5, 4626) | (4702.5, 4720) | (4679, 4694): 1.41 Ang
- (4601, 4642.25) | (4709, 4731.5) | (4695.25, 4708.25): 0.33 Ang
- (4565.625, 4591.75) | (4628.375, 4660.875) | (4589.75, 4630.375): 3.02 Ang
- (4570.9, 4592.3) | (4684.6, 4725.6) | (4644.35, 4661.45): 1.15 Ang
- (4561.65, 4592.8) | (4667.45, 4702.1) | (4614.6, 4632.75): 1.97 Ang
